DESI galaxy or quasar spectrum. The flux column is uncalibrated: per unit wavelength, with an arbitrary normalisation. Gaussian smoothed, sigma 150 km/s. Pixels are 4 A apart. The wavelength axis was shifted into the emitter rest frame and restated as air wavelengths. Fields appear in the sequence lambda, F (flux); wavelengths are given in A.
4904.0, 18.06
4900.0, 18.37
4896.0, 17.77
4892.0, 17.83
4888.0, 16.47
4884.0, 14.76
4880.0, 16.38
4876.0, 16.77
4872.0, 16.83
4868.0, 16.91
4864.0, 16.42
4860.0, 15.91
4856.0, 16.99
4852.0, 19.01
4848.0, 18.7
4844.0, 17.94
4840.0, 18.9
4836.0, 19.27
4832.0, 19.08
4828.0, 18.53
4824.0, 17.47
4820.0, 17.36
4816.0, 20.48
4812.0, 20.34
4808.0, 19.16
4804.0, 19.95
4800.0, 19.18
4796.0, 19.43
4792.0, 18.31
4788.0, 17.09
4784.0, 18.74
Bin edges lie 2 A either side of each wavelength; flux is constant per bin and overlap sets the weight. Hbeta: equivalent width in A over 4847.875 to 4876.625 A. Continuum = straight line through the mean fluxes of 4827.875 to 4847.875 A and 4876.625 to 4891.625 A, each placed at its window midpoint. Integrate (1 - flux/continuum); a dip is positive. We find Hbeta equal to 0.47 A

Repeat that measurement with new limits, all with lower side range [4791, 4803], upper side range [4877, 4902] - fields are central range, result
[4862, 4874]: 0.5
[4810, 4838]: -0.7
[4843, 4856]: -0.4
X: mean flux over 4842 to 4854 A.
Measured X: 18.6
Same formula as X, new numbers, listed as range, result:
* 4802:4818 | 20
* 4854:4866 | 16.4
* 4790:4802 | 19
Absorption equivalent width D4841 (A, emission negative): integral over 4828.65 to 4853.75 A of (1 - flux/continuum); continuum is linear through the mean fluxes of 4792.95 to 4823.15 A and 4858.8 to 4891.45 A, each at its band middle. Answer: -1.3 A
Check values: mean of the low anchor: 19.3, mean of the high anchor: 16.4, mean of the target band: 18.8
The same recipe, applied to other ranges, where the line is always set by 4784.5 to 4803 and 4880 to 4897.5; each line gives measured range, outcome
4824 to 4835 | -0.5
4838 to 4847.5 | -0.5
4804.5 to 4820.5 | -1.2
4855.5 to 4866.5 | 0.5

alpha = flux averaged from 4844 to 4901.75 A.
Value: 17.1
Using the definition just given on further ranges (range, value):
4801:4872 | 18.3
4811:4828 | 18.8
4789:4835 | 19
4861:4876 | 16.7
